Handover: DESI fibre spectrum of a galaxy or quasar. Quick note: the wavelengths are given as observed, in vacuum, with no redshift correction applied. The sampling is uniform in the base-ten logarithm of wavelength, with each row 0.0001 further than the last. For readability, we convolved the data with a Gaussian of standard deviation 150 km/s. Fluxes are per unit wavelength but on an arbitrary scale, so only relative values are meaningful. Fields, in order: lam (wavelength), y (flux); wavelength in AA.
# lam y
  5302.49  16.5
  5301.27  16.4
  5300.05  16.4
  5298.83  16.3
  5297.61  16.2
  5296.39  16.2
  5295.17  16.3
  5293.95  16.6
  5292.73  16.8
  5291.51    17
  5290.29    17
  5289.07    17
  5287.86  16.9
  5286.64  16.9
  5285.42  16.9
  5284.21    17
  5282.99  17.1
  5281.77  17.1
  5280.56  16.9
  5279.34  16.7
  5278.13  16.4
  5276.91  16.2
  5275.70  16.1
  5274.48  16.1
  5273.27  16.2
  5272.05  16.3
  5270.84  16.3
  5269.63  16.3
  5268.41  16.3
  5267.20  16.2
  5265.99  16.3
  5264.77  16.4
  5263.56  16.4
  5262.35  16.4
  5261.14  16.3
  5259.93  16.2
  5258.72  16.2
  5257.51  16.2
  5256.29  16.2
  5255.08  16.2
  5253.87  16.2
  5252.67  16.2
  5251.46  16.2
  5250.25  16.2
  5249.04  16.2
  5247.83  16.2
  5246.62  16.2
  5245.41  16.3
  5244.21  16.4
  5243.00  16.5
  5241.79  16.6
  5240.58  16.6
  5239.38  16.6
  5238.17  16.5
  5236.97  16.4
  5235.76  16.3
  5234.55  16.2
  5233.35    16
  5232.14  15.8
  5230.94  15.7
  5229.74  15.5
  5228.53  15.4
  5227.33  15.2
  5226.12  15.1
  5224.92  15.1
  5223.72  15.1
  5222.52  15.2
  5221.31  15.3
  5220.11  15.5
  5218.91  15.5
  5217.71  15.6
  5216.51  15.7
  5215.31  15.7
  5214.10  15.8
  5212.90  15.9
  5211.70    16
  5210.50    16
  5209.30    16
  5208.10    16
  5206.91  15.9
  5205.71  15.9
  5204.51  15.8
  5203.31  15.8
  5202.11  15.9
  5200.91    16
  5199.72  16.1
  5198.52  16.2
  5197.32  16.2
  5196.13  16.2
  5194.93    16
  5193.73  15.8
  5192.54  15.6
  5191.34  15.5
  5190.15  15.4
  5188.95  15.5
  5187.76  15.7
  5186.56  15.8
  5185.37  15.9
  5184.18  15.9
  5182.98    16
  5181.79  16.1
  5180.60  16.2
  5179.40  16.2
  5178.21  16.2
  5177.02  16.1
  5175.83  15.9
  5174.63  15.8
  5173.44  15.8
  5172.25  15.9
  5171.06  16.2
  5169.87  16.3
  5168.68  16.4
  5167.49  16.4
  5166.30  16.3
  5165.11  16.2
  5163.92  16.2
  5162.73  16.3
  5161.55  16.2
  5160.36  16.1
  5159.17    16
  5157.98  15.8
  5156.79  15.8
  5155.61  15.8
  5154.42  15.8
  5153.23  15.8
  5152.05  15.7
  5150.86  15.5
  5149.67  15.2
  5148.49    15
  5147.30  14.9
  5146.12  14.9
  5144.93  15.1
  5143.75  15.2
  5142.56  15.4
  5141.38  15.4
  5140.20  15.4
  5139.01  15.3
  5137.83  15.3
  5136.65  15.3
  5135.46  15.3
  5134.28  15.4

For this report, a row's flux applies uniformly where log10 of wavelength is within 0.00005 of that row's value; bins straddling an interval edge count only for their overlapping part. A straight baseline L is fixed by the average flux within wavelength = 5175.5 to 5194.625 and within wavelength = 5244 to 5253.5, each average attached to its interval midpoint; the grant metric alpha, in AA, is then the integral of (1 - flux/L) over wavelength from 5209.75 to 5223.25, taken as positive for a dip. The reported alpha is 0.3 AA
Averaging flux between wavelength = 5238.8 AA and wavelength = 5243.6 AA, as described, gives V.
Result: 16.6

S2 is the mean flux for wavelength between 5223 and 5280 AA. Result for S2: 16.1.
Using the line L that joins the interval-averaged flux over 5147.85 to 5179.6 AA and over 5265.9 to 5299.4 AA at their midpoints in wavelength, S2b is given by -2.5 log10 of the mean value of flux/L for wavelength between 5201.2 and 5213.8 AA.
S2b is 0.018 mag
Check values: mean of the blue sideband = 16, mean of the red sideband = 16.6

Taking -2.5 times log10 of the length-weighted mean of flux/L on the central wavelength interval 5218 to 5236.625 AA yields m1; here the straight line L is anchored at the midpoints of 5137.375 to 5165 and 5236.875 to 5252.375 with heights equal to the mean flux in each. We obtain 0.05 mag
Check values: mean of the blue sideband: 15.6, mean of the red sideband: 16.4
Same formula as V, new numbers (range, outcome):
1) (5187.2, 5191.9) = 15.5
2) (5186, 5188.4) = 15.7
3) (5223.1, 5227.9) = 15.1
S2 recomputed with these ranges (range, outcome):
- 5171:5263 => 15.9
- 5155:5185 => 16.1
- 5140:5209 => 15.8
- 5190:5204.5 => 15.9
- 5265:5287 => 16.5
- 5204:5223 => 15.7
